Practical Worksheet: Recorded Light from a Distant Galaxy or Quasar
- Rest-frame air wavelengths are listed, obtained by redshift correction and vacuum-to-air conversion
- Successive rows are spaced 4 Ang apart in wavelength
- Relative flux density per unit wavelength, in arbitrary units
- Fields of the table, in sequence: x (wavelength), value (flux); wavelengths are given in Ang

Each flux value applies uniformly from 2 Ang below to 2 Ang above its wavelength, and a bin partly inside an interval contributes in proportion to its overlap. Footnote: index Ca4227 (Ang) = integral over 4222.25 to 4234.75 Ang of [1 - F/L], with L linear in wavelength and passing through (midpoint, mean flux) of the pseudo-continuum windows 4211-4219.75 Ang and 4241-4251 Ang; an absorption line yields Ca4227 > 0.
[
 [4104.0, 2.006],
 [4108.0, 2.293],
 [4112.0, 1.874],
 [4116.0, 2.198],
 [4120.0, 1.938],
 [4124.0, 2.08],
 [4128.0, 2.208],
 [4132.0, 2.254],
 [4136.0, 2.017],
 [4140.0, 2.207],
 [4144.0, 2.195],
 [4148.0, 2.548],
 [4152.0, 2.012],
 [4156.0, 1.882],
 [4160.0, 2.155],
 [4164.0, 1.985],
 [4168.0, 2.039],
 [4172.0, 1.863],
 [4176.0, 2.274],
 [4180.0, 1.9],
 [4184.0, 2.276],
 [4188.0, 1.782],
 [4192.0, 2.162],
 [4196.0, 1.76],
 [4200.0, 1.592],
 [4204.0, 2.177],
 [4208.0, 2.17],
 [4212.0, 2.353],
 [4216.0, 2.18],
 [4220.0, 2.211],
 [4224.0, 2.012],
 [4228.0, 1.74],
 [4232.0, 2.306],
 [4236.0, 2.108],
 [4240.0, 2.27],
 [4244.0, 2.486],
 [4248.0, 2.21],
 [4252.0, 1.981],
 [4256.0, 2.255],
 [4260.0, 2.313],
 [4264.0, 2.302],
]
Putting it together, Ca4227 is 1.35 Ang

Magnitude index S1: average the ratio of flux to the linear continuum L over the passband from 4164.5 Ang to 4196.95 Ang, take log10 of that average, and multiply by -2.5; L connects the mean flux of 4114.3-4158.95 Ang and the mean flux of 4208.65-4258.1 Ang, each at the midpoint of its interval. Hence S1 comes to 0.07 mag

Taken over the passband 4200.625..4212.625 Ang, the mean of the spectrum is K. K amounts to 2.15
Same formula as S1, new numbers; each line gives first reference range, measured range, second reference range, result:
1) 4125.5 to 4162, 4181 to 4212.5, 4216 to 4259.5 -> 0.078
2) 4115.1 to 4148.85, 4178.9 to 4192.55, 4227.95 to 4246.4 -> 0.090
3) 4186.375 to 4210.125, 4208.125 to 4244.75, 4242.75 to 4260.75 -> -0.039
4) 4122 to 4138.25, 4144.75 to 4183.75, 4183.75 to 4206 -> -0.029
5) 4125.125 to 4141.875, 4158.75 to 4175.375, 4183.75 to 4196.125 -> 0.019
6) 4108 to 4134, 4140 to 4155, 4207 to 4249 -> -0.047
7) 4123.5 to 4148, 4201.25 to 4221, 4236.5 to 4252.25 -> 0.020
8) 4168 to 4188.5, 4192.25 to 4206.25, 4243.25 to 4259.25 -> 0.110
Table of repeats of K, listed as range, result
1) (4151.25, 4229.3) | 2.03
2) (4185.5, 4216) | 2.02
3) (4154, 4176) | 2.01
